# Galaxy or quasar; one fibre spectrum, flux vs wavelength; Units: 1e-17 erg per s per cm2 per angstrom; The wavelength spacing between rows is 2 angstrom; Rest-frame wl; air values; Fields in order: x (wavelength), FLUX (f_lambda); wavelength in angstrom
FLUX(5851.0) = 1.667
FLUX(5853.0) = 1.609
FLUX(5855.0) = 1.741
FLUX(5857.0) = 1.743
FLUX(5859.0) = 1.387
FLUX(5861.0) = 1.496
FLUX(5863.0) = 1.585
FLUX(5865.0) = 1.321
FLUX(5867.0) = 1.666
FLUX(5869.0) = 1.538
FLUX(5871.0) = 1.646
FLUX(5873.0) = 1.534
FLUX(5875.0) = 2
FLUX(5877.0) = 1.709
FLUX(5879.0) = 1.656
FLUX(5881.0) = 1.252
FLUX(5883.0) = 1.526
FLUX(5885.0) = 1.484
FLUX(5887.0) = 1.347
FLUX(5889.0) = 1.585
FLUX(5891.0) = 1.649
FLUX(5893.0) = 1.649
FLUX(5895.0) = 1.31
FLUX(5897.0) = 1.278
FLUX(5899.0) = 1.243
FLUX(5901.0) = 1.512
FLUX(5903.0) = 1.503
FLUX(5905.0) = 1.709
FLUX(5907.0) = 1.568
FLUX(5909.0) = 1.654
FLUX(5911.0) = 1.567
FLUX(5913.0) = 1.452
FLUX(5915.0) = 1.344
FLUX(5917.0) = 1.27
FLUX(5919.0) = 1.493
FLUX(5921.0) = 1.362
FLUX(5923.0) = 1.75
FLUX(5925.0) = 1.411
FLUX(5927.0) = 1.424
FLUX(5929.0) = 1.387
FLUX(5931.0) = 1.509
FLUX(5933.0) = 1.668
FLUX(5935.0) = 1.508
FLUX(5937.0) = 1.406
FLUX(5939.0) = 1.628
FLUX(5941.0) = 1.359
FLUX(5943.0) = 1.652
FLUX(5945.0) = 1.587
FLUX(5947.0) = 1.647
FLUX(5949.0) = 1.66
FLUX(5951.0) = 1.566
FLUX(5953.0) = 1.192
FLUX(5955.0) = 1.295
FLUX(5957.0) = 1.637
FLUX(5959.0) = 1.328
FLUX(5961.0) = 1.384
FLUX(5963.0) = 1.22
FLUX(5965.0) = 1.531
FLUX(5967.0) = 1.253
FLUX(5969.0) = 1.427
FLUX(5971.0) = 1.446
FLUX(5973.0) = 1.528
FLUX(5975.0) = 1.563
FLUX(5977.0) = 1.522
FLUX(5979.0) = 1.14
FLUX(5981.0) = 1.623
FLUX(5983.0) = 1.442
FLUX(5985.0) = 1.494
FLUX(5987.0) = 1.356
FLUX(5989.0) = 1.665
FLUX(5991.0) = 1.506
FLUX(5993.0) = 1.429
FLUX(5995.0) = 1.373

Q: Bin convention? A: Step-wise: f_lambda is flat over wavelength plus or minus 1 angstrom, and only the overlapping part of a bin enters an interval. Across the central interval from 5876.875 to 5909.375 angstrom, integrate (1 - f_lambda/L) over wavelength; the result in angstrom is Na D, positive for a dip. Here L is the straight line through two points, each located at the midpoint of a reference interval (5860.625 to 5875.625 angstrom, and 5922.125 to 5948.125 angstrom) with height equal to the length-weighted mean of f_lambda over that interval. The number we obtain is 1.5 angstrom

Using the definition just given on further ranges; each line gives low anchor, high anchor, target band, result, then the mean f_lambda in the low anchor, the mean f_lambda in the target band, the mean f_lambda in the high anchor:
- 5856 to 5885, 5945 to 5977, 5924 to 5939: 0.07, 1.57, 1.48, 1.45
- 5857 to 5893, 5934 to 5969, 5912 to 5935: 0.52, 1.56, 1.46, 1.46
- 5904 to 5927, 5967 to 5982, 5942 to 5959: -0.53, 1.5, 1.52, 1.45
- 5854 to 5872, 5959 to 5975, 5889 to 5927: 0.31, 1.57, 1.49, 1.4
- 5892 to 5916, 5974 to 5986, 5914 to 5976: 0.29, 1.48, 1.47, 1.46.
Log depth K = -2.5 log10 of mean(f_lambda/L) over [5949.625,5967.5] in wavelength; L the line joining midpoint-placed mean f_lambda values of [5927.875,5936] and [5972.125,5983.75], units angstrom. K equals 0.077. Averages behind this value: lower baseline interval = 1.52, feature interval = 1.39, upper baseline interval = 1.47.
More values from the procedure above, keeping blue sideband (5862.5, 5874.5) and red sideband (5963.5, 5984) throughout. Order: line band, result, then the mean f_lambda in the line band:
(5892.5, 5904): 0.09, 1.41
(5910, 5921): 0.07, 1.42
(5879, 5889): 0.07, 1.45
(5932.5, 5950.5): -0.06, 1.57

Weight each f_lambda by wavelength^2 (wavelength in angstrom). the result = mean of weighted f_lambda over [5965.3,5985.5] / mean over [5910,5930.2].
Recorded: 1.0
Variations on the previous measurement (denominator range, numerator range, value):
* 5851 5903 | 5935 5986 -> 0.98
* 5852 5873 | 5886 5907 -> 0.95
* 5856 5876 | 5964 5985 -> 0.94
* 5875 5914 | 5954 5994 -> 0.97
